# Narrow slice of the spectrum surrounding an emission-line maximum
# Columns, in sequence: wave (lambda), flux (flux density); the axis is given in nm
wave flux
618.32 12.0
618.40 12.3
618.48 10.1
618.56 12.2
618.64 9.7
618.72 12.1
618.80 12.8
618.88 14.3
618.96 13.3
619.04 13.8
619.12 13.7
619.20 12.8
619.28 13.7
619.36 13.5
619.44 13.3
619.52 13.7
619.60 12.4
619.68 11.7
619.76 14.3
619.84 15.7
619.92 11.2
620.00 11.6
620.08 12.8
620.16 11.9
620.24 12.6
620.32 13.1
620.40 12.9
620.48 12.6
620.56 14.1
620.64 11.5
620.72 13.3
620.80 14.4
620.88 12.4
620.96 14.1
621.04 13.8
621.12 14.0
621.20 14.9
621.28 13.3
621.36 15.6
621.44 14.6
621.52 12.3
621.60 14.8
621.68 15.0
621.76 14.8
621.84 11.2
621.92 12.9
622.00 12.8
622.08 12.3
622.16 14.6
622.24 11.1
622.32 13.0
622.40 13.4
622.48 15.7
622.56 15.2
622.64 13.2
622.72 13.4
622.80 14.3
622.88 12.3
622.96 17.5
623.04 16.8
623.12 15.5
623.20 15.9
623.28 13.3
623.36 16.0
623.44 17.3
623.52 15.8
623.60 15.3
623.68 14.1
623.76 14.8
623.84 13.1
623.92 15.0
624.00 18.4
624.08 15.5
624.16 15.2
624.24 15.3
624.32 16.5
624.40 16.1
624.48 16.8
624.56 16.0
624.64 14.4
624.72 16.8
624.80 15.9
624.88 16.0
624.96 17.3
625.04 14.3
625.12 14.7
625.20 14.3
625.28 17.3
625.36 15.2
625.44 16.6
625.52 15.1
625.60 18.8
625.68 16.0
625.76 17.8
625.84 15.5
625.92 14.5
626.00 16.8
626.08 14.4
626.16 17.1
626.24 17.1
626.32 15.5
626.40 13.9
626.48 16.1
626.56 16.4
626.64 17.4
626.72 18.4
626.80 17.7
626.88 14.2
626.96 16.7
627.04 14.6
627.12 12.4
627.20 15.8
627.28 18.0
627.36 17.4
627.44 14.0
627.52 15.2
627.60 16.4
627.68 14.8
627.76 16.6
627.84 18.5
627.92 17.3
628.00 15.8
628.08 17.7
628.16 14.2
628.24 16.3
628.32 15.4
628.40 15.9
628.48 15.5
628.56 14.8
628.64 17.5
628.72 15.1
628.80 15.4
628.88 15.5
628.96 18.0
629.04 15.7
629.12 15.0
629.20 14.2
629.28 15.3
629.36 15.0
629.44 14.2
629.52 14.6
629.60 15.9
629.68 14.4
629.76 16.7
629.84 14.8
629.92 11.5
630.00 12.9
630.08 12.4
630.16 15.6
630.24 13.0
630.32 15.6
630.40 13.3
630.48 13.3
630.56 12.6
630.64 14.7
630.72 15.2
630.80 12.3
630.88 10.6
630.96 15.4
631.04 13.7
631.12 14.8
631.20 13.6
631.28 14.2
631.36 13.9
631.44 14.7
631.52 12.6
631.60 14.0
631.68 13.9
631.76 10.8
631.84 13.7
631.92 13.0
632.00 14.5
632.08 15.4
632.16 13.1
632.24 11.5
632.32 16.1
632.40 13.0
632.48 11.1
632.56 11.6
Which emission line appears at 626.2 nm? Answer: Mg II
